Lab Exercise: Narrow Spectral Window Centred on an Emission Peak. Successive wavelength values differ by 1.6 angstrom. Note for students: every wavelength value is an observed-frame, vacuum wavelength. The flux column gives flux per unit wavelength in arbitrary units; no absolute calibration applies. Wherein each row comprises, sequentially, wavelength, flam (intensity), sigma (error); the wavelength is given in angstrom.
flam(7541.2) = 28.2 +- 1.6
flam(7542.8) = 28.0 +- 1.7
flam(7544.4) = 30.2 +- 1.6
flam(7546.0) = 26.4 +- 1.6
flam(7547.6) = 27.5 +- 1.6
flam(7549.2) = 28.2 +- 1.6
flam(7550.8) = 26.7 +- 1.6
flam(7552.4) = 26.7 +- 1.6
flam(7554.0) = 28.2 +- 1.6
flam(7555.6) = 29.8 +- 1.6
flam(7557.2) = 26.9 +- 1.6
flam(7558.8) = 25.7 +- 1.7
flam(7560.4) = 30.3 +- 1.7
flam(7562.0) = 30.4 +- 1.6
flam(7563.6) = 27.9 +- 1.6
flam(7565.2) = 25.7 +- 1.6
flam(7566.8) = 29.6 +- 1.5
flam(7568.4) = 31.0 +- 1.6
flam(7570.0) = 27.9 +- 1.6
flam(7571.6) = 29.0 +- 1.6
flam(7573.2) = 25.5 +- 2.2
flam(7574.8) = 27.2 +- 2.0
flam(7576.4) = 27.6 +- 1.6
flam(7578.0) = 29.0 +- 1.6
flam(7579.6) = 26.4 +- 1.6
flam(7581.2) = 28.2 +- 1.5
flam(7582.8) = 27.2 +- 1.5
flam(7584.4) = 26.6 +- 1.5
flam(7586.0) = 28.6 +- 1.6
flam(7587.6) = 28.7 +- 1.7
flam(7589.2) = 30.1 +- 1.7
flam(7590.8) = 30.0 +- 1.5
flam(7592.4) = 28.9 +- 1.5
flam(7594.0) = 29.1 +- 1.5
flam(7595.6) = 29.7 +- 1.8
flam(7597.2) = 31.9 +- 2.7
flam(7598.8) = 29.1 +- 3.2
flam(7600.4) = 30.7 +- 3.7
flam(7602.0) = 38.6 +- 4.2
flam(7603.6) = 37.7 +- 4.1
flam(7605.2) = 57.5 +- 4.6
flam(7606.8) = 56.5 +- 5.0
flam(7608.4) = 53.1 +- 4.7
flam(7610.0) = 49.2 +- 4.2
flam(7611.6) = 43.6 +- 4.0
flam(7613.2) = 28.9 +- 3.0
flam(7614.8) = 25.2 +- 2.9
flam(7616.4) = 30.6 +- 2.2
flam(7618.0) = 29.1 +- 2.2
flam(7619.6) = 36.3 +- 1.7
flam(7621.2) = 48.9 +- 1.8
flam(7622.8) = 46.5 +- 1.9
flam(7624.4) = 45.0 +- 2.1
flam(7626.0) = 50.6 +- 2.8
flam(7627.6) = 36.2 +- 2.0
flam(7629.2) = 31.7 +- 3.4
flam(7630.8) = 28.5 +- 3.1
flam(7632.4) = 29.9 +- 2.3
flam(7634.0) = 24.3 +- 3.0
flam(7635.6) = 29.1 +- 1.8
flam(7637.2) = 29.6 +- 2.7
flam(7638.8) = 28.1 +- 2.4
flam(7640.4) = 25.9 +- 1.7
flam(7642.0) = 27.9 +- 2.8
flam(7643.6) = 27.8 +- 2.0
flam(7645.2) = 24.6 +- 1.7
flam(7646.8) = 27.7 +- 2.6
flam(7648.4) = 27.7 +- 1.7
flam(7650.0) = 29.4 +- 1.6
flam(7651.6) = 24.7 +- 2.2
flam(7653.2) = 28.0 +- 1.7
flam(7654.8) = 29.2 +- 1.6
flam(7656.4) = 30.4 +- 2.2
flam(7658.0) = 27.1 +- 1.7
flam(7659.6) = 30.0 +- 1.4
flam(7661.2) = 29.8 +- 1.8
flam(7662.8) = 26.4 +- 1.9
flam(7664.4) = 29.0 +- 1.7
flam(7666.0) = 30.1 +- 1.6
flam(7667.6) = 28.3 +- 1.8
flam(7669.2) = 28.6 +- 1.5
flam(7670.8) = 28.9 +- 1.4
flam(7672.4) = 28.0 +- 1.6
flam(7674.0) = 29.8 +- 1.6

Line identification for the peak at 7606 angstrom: [S II]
